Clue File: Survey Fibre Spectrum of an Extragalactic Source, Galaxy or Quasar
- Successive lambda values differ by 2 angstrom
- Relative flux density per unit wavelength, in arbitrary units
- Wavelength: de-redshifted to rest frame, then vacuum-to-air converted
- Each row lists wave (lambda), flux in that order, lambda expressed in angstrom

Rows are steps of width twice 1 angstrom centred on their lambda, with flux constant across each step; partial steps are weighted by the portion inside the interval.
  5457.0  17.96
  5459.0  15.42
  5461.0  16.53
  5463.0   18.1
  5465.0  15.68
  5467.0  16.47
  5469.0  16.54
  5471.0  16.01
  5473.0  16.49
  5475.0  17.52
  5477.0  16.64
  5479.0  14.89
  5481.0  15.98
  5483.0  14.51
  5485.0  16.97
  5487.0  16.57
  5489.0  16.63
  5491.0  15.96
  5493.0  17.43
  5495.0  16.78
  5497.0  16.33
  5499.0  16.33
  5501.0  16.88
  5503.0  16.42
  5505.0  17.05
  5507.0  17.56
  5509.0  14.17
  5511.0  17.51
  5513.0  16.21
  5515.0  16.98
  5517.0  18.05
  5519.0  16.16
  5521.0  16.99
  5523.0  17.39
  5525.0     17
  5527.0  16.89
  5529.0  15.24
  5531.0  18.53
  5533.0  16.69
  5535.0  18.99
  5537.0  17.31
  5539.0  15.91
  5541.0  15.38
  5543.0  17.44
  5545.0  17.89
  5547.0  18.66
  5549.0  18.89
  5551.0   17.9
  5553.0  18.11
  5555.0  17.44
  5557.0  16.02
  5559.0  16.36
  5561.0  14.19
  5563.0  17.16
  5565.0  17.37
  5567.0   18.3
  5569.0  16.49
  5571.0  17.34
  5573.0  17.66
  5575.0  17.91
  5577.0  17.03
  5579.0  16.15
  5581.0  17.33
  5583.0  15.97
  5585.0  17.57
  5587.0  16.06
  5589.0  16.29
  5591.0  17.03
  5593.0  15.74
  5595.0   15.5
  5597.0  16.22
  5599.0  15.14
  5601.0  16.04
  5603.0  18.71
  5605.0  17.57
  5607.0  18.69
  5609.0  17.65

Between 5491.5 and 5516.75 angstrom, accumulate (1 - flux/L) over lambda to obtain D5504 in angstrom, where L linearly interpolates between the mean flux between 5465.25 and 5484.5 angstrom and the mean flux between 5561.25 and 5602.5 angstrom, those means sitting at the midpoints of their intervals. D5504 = -0.6 angstrom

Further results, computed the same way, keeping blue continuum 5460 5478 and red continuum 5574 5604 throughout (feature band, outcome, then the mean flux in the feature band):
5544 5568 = -1.1 angstrom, 17.4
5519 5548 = -0.9 angstrom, 17.1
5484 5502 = 0.0 angstrom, 16.7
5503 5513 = 0.1 angstrom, 16.5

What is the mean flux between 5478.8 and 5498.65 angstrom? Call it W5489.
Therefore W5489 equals 16.3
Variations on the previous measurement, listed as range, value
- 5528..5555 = 17.5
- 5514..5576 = 17.2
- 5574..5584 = 16.9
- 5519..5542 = 16.9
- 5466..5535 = 16.6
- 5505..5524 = 16.8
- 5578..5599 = 16.3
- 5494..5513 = 16.5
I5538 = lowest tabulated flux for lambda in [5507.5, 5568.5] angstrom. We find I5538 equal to 14.17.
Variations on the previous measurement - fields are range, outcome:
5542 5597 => 14.19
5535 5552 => 15.38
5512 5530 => 15.24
